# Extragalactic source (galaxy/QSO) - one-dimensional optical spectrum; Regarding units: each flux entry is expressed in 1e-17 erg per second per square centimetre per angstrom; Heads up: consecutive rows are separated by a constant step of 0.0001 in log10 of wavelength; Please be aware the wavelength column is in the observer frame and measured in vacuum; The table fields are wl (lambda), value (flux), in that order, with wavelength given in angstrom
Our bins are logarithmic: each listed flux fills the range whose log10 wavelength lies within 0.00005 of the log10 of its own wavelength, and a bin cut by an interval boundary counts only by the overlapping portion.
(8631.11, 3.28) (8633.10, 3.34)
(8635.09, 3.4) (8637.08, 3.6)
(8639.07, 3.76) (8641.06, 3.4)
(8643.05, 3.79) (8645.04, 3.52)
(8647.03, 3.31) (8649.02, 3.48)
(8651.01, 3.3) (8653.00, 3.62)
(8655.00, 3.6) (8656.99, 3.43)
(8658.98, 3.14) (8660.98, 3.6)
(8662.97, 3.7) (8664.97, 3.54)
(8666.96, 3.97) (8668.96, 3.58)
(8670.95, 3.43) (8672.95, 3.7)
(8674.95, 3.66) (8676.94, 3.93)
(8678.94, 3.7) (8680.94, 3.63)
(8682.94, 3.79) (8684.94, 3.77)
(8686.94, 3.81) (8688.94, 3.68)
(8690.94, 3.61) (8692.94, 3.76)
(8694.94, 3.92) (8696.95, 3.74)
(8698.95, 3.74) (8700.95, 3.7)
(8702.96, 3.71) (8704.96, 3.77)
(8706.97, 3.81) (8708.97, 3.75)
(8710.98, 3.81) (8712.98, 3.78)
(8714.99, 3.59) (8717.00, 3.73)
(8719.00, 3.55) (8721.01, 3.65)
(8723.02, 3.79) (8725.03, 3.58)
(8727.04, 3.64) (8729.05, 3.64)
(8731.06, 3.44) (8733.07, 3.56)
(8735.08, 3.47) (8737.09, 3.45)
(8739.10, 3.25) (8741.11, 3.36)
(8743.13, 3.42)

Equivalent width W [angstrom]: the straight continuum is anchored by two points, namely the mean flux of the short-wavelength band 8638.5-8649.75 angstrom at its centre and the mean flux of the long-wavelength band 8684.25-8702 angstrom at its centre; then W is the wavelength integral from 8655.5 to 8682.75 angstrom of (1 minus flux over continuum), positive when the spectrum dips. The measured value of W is 0.2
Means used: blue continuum 3.54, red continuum 3.75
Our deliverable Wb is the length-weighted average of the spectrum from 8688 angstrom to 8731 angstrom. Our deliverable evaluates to 3.71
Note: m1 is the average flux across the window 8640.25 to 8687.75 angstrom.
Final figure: 3.6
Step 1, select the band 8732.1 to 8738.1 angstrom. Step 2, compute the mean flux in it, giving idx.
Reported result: 3.5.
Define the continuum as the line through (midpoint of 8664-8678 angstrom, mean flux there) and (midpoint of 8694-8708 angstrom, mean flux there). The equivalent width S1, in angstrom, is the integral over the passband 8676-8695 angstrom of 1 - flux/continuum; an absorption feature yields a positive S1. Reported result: -0.12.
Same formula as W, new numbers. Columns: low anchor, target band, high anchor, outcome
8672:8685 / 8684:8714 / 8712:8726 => -0.5 angstrom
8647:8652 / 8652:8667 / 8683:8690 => -0.3 angstrom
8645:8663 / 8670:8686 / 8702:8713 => -0.5 angstrom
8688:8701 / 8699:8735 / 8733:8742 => -1.1 angstrom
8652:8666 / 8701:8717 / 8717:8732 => -0.6 angstrom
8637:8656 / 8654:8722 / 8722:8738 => -2.5 angstrom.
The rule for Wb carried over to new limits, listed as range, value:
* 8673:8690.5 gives 3.74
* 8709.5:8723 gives 3.69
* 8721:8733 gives 3.62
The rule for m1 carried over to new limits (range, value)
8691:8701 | 3.76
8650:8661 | 3.43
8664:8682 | 3.68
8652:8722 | 3.68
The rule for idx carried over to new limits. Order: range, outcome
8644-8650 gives 3.44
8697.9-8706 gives 3.73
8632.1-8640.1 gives 3.52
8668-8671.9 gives 3.51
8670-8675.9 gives 3.59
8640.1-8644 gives 3.59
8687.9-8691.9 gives 3.65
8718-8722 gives 3.6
